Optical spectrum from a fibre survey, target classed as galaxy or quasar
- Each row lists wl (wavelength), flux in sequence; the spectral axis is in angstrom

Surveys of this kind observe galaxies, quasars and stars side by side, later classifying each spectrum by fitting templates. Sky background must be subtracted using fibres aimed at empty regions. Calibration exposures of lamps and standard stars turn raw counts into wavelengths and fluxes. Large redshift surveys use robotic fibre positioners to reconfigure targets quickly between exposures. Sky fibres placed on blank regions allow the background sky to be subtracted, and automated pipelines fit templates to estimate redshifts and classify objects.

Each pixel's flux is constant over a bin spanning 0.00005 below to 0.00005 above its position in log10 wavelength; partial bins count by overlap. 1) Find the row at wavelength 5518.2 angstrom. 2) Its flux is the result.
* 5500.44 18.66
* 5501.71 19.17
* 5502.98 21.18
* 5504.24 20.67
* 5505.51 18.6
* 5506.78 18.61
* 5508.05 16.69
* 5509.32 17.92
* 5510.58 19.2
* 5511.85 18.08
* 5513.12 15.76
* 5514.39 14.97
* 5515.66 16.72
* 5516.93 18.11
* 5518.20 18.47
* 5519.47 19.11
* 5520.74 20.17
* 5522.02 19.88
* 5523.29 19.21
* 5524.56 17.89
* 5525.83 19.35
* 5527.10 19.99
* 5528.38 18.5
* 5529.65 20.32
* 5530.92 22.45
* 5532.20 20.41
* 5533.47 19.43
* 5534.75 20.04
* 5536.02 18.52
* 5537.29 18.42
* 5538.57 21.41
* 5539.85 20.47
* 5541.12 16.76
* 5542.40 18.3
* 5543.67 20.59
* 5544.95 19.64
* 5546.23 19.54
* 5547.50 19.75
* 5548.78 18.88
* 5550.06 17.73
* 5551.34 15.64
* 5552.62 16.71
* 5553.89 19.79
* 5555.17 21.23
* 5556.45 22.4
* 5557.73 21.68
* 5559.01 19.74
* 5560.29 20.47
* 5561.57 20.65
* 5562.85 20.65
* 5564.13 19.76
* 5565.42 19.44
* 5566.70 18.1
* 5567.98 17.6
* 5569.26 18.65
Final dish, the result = 18.47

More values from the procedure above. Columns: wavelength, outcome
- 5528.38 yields 18.5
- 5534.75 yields 20.04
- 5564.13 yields 19.76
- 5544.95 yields 19.64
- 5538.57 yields 21.41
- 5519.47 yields 19.11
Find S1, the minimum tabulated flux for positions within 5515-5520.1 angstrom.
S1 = 16.72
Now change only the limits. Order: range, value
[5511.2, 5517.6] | 14.97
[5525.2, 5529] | 18.5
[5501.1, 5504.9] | 19.17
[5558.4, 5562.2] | 19.74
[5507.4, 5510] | 16.69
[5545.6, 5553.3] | 15.64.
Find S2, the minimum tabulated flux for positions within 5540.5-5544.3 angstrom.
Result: 16.76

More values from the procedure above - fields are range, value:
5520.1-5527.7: 17.89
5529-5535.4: 19.43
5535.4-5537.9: 18.42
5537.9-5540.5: 20.47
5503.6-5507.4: 18.6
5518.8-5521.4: 19.11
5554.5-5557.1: 21.23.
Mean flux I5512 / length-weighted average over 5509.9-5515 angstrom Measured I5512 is 17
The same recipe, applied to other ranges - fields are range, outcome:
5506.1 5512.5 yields 18.1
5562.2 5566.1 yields 19.9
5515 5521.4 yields 18.5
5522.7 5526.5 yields 18.9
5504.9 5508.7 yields 17.9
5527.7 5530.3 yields 19.4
